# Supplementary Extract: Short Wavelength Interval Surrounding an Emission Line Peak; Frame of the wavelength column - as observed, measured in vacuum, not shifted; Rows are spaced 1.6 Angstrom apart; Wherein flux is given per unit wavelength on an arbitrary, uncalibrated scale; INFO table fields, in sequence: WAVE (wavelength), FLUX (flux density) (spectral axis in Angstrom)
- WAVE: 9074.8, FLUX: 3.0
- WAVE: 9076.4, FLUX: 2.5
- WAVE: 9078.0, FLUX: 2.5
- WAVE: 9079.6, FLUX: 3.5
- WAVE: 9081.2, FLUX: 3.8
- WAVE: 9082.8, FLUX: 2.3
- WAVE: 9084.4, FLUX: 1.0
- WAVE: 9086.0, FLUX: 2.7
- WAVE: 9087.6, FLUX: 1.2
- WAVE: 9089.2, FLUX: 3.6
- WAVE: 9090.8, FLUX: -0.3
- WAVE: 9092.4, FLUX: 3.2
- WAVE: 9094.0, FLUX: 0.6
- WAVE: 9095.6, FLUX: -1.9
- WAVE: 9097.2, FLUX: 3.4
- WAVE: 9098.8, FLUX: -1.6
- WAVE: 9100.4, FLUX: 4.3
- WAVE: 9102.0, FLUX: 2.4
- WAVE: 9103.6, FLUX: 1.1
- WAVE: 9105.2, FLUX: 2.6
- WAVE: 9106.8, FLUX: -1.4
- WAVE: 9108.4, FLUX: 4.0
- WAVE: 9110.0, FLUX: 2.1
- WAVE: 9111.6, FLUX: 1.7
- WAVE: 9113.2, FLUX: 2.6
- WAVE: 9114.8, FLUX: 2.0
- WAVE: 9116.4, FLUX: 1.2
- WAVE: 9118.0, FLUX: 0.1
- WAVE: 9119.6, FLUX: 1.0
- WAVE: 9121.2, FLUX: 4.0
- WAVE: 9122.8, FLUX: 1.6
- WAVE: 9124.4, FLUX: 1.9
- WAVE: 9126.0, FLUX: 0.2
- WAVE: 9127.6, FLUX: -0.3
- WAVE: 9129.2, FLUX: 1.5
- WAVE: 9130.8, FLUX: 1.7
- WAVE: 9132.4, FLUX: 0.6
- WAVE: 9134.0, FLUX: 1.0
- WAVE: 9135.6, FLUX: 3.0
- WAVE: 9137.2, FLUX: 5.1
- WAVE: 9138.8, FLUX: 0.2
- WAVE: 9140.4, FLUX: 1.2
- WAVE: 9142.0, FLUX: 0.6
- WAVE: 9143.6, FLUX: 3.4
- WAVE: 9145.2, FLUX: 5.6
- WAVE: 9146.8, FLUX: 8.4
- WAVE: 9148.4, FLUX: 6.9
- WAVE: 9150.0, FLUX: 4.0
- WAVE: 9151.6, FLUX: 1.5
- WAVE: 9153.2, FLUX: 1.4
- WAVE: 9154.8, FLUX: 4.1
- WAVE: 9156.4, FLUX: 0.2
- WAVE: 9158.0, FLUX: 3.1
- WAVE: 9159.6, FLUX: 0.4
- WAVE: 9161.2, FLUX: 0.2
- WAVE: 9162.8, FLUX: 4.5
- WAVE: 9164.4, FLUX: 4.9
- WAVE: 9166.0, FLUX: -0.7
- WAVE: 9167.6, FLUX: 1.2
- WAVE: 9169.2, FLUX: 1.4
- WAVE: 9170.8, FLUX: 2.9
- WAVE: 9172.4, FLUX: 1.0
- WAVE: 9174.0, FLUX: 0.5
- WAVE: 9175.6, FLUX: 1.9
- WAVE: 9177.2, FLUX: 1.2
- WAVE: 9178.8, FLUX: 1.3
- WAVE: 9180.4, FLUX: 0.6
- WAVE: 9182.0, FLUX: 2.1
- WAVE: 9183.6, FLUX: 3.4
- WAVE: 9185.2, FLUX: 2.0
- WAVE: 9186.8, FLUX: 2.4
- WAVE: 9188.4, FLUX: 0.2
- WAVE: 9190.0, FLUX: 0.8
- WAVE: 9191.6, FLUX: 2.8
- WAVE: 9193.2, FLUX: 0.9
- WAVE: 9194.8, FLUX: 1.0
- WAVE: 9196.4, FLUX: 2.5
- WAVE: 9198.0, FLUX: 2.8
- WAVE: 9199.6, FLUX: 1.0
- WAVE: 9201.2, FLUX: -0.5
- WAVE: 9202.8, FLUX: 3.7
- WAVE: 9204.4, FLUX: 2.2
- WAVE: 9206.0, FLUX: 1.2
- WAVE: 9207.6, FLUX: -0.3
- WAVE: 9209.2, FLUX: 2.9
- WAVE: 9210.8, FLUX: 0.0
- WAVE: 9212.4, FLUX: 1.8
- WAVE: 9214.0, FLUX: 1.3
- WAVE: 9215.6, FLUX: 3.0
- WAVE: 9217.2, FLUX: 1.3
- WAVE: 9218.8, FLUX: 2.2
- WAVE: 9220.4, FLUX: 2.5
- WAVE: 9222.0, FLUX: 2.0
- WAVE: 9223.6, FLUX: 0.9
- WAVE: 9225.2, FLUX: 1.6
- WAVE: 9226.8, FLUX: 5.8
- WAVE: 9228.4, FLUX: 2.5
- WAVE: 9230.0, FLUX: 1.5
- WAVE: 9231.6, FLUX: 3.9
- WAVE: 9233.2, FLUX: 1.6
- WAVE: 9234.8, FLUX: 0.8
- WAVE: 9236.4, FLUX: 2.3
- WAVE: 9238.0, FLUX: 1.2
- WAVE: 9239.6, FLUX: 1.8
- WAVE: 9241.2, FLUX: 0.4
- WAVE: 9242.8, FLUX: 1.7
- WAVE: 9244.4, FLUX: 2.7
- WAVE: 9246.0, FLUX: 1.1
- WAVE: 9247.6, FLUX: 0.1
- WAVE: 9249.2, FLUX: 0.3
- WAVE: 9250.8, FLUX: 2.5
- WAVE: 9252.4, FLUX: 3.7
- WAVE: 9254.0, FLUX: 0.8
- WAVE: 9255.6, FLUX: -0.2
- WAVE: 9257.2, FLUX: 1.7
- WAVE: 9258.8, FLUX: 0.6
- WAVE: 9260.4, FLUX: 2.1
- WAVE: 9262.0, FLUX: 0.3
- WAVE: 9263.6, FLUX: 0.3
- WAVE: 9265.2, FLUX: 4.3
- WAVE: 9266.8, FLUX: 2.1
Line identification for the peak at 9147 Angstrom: H-gamma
